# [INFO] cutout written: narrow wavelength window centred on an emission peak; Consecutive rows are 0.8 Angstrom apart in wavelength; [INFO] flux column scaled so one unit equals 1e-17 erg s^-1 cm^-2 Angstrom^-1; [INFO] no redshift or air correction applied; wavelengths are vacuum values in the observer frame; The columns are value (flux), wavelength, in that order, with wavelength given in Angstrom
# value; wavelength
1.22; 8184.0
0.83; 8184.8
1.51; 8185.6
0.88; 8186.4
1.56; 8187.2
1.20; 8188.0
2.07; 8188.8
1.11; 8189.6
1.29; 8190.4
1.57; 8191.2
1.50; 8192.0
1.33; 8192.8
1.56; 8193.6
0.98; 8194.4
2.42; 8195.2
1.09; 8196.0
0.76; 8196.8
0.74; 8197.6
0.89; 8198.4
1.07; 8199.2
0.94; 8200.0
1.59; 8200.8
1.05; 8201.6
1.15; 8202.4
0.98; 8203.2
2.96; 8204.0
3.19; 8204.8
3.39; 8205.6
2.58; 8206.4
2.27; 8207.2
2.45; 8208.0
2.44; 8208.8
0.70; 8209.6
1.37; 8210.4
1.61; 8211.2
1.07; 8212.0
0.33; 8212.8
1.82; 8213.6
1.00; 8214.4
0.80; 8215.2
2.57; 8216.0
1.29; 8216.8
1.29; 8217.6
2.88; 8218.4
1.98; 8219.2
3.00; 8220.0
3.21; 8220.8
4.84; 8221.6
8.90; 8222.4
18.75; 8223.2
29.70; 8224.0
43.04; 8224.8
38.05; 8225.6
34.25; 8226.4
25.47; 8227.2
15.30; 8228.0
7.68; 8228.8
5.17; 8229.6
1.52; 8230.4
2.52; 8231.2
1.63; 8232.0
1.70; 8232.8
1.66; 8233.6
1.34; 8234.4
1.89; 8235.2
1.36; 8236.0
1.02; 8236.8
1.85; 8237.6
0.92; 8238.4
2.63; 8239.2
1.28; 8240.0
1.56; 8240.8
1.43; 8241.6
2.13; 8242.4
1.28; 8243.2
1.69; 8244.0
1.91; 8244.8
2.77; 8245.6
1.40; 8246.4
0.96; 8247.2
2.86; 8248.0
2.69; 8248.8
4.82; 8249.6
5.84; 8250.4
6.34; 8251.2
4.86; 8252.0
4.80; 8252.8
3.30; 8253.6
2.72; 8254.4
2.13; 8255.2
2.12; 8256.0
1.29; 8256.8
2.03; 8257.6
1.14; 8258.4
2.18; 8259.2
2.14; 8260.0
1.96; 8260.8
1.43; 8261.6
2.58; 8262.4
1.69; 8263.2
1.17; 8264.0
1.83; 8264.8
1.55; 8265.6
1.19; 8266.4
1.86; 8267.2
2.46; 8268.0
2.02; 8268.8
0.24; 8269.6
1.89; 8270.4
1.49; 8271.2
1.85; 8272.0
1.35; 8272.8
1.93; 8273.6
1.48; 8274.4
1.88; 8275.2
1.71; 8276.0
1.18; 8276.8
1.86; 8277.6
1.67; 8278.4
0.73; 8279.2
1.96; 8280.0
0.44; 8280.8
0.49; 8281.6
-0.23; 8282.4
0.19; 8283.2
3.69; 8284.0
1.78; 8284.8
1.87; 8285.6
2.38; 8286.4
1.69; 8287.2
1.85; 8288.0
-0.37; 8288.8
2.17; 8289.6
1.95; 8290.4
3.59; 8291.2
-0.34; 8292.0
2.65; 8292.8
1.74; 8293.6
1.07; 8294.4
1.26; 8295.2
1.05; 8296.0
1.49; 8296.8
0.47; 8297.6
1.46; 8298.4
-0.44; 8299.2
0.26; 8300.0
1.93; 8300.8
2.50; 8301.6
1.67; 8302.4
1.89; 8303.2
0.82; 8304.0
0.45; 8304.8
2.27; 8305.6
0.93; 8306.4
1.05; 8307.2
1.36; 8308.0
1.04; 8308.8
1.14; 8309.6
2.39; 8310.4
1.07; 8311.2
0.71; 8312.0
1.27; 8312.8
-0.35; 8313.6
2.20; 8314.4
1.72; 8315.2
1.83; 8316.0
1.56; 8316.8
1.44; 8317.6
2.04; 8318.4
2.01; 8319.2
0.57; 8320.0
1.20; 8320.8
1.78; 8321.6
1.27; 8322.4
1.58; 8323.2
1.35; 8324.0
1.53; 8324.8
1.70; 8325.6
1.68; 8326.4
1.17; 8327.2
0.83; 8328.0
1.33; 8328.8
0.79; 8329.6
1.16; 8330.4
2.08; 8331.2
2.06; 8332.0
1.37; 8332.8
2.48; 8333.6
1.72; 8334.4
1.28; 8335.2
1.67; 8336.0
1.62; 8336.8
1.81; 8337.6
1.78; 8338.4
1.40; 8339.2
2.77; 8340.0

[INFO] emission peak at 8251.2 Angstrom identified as [N II] 6583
